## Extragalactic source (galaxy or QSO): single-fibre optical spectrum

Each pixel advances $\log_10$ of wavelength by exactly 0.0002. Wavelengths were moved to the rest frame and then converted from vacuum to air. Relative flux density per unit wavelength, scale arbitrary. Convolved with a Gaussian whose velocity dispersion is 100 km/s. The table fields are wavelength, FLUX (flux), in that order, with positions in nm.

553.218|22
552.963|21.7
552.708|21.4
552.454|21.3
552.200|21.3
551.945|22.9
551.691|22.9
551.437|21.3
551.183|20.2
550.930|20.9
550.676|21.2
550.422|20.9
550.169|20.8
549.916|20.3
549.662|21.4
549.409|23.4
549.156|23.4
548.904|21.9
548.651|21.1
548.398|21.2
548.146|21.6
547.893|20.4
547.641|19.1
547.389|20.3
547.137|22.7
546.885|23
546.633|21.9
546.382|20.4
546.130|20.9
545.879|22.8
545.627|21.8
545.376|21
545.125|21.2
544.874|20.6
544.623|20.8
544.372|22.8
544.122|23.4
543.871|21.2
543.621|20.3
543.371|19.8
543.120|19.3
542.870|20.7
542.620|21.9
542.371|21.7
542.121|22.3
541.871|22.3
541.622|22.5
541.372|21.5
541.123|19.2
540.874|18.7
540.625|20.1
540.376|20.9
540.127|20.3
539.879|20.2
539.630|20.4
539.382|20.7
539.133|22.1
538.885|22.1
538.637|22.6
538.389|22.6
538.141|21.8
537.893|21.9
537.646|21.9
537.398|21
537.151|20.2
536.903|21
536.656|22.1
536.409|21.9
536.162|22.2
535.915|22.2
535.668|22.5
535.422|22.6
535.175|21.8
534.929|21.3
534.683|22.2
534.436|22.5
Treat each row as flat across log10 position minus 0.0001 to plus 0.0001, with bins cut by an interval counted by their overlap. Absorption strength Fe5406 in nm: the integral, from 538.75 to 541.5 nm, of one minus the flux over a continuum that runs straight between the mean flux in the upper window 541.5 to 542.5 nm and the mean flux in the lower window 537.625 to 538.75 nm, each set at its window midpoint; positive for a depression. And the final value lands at 0.201 nm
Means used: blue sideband 22.2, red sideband 22.2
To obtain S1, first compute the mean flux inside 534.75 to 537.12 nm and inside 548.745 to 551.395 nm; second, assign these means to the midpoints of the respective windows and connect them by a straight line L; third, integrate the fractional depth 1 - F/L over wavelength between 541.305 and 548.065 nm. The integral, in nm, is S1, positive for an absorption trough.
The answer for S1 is 0.08 nm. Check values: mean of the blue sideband 21.9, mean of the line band 21.4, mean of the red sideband 21.4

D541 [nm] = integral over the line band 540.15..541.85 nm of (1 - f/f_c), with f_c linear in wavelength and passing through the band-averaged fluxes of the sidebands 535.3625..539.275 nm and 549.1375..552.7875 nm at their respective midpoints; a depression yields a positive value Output 0.09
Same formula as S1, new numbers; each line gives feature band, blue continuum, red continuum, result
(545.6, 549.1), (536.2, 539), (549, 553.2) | 0.04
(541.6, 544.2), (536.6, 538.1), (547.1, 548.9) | -0.03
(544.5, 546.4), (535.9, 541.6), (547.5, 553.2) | 0.01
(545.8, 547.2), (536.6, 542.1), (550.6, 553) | -0.03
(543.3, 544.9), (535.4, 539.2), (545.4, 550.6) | 0.02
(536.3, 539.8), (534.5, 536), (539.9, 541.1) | -0.10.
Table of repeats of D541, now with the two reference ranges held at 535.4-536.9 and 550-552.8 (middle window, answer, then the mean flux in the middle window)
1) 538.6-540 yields 0.045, 21.3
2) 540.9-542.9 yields 0.039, 21.4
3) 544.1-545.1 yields 0.001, 21.7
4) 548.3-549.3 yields -0.021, 21.9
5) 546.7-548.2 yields 0.026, 21.2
